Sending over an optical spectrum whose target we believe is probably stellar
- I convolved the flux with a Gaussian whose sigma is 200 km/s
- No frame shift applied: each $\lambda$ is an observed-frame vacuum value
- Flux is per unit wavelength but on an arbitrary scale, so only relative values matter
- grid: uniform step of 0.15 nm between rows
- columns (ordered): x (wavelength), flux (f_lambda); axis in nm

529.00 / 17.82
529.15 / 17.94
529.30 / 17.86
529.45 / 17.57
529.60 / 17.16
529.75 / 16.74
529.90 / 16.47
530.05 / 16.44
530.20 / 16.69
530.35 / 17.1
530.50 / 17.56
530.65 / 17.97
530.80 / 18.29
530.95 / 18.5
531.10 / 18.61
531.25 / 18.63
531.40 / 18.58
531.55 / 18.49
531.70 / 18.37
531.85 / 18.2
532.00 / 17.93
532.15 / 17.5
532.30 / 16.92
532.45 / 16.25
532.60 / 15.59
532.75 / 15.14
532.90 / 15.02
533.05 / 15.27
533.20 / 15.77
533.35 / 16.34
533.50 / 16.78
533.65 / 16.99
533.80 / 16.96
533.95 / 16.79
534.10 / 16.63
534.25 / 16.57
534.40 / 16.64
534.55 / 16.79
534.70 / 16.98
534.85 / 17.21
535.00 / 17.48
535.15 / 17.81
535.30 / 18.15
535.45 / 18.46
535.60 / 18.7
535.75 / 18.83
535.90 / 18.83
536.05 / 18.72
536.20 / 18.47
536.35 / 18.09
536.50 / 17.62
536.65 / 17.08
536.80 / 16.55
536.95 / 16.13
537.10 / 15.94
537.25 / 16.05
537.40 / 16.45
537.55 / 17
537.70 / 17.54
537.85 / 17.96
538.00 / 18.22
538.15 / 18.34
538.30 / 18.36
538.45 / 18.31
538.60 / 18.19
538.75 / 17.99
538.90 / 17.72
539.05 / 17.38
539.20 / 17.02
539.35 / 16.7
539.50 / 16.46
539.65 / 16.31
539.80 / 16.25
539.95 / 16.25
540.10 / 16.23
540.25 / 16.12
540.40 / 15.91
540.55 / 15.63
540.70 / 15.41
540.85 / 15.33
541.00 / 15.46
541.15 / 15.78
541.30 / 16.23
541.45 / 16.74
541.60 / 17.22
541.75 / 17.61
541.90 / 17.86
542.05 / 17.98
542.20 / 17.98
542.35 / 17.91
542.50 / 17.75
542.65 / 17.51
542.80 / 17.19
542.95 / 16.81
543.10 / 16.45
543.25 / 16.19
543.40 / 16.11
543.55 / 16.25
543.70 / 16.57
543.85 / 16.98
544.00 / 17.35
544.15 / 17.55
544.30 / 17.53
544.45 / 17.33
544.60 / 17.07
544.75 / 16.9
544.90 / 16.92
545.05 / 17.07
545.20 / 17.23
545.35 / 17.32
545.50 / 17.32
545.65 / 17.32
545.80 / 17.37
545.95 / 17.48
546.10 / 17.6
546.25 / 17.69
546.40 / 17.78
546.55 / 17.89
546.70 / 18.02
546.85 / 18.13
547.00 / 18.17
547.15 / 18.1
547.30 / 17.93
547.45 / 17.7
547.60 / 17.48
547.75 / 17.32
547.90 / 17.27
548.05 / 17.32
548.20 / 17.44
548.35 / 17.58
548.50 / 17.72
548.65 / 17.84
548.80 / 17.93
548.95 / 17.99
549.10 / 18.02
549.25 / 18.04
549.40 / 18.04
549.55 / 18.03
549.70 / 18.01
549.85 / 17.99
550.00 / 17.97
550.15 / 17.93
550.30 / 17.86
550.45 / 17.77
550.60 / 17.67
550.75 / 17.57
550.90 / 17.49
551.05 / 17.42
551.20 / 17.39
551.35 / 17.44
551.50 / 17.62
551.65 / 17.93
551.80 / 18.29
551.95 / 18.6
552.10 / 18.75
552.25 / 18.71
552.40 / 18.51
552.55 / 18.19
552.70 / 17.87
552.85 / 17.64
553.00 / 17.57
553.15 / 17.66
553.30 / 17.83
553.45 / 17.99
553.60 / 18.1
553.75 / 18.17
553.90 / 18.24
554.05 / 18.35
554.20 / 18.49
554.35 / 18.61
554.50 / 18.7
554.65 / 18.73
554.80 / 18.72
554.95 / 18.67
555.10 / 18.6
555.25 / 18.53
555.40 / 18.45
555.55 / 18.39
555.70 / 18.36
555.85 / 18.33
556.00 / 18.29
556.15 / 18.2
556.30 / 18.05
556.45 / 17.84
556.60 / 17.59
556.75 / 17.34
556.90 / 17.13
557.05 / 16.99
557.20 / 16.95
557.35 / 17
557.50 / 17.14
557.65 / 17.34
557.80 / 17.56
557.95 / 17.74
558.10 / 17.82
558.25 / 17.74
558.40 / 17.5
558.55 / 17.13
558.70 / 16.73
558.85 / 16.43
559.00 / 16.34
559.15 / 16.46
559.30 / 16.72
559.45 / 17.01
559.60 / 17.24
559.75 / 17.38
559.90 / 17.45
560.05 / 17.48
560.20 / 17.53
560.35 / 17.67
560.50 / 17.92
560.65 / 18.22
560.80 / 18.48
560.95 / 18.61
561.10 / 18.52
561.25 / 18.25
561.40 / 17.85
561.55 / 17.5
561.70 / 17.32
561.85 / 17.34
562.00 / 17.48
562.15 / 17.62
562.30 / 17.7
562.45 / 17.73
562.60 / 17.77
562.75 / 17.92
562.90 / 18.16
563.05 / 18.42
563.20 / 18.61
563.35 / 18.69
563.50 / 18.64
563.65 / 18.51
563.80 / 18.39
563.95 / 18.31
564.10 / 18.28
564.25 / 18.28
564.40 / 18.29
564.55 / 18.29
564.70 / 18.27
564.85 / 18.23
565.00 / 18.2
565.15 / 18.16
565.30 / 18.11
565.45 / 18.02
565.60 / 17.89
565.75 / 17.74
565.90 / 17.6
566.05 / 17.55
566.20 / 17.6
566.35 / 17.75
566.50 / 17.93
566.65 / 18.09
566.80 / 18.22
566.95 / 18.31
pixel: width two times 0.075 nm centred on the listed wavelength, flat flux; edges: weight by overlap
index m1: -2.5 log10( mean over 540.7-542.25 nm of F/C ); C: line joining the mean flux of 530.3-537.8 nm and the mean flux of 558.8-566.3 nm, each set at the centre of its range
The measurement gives 0.04 mag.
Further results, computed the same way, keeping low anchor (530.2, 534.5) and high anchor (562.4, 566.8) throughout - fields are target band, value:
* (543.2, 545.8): 0.030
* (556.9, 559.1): 0.047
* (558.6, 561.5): 0.030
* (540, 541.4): 0.102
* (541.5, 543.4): 0.007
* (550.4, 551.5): 0.010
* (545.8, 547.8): -0.013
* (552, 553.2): -0.023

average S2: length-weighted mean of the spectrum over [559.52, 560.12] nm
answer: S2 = 17.4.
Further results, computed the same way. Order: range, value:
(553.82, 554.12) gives 18.3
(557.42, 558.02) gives 17.4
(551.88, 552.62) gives 18.6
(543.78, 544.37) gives 17.4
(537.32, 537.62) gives 16.7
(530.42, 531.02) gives 18.1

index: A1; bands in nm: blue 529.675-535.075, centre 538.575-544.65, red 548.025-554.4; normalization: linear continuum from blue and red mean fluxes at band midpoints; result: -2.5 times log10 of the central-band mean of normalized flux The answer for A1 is 0.04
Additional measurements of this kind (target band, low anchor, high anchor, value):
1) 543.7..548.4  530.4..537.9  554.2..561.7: 0.00 mag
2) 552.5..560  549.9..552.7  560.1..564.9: 0.02 mag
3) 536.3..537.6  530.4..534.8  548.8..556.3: 0.04 mag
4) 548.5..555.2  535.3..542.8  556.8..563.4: -0.04 mag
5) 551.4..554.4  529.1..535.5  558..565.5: -0.03 mag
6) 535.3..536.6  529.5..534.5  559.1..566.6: -0.08 mag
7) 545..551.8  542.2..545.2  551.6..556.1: 0.00 mag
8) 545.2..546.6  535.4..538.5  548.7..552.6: 0.02 mag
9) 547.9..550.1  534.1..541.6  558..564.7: -0.03 mag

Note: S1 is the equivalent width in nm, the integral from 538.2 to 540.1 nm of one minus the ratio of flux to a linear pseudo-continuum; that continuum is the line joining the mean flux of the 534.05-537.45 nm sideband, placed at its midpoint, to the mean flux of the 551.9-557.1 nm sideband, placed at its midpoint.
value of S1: 0.04 nm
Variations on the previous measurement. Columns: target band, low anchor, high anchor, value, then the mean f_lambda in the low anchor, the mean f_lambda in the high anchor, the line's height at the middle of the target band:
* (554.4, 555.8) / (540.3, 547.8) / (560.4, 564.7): -0.068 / 17.1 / 18.1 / 17.7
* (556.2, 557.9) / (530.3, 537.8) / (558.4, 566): 0.033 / 17.3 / 17.8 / 17.7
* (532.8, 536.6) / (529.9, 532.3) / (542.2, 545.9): 0.081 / 17.8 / 17.1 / 17.6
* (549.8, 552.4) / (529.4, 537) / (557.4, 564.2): -0.053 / 17.3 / 17.7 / 17.6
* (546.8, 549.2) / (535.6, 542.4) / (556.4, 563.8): -0.057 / 17.1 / 17.6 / 17.3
